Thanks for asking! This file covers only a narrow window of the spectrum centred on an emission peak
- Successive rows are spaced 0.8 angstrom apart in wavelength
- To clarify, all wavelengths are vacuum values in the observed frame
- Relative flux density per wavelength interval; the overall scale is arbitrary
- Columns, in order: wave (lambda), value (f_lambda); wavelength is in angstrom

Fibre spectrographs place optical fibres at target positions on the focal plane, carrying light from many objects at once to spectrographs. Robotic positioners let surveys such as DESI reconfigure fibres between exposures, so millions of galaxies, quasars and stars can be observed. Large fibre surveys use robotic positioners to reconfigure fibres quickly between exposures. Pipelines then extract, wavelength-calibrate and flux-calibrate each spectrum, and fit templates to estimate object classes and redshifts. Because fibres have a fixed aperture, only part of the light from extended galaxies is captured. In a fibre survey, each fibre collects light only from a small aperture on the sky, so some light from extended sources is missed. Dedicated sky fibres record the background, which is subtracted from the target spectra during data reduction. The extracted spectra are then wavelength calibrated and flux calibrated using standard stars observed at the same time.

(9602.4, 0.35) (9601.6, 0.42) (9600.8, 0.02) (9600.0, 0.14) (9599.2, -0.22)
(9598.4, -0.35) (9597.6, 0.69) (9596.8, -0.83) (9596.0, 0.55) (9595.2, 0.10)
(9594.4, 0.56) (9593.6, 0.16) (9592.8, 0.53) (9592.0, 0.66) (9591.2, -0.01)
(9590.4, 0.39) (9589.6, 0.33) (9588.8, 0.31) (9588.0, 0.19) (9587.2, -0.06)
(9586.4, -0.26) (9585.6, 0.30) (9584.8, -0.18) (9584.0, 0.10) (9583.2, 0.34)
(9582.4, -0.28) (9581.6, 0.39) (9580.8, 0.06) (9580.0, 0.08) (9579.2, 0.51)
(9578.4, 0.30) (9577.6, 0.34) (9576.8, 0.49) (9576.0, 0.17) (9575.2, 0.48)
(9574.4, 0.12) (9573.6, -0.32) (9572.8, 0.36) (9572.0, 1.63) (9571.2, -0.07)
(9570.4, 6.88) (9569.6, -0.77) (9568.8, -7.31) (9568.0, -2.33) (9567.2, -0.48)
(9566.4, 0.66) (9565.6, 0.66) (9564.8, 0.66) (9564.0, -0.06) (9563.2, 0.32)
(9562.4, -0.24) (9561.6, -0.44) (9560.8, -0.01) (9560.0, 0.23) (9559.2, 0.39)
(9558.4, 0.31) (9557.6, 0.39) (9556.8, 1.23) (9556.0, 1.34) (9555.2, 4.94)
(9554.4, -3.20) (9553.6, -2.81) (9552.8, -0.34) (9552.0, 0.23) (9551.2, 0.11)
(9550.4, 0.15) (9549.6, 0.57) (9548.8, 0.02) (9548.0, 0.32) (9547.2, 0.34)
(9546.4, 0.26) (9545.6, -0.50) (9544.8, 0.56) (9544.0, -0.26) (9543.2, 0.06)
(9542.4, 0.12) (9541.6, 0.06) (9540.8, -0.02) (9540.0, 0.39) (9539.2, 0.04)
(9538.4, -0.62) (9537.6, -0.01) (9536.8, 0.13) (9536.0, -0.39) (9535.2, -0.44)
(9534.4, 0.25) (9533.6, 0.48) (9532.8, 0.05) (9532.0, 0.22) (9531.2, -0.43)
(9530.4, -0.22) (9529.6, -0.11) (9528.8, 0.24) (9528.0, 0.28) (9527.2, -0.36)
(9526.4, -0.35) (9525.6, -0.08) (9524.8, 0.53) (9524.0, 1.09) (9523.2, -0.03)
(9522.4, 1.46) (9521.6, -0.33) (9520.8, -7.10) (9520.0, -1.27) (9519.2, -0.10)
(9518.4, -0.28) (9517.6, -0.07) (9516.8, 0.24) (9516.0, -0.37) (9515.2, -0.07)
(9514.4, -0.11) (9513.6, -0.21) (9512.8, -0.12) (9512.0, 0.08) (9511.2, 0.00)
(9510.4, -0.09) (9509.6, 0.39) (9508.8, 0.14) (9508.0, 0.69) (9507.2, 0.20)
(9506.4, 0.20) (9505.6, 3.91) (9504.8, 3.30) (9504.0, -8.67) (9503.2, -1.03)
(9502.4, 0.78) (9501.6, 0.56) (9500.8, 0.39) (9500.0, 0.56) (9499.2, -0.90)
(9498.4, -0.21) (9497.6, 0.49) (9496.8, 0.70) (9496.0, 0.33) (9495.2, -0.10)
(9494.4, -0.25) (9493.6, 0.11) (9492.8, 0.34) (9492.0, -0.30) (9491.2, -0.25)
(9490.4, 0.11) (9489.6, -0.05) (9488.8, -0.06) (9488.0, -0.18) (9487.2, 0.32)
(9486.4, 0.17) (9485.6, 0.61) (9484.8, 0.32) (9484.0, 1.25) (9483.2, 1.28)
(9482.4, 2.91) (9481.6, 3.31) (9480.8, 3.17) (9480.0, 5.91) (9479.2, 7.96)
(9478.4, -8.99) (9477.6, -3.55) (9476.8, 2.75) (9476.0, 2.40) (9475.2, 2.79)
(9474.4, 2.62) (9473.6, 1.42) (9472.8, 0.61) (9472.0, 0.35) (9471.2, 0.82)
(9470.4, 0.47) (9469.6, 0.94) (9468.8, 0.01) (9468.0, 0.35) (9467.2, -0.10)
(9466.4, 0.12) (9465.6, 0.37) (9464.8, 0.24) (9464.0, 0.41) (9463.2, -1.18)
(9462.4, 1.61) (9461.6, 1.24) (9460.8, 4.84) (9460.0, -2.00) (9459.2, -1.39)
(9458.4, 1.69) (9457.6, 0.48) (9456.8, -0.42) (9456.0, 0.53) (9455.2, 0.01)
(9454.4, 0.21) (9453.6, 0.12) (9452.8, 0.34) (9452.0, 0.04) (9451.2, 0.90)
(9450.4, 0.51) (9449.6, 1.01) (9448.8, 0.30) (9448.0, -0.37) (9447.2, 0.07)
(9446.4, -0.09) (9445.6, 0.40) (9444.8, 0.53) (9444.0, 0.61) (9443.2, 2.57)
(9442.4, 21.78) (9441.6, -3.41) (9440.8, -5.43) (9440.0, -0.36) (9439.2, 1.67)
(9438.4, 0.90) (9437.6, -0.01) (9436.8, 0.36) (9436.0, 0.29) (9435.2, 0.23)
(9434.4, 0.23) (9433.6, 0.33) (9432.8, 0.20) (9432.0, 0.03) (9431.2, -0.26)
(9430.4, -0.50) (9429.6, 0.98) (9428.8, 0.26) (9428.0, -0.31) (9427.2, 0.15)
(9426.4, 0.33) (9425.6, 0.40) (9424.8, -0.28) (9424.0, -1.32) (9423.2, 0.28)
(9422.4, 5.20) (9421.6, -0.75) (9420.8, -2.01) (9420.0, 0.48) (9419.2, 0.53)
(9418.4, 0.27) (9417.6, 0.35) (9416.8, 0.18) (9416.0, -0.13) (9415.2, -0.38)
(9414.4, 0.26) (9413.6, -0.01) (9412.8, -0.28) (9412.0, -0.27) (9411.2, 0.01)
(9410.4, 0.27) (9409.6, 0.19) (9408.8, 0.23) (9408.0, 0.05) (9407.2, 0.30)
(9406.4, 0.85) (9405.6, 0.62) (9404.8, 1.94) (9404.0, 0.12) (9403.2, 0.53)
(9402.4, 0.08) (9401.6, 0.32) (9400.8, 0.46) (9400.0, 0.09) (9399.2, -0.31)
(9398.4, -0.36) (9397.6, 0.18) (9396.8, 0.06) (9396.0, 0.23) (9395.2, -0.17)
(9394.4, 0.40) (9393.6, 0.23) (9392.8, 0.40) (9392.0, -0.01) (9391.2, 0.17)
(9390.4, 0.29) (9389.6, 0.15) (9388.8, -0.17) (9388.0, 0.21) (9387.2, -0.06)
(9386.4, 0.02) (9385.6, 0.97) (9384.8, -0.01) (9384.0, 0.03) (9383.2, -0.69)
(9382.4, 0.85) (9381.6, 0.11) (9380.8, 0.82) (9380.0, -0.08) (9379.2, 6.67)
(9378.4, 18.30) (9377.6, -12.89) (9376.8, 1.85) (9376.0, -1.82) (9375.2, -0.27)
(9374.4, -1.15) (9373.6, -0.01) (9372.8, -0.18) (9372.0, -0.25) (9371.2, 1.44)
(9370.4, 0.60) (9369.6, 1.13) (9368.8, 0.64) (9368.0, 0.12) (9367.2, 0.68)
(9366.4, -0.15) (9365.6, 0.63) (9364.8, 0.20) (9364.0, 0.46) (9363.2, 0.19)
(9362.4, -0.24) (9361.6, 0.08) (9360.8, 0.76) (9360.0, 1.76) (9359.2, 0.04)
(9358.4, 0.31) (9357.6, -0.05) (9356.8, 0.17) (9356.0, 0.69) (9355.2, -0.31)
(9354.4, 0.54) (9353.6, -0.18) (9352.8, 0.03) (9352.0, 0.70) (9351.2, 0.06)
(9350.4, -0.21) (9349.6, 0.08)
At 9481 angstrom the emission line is [O II]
